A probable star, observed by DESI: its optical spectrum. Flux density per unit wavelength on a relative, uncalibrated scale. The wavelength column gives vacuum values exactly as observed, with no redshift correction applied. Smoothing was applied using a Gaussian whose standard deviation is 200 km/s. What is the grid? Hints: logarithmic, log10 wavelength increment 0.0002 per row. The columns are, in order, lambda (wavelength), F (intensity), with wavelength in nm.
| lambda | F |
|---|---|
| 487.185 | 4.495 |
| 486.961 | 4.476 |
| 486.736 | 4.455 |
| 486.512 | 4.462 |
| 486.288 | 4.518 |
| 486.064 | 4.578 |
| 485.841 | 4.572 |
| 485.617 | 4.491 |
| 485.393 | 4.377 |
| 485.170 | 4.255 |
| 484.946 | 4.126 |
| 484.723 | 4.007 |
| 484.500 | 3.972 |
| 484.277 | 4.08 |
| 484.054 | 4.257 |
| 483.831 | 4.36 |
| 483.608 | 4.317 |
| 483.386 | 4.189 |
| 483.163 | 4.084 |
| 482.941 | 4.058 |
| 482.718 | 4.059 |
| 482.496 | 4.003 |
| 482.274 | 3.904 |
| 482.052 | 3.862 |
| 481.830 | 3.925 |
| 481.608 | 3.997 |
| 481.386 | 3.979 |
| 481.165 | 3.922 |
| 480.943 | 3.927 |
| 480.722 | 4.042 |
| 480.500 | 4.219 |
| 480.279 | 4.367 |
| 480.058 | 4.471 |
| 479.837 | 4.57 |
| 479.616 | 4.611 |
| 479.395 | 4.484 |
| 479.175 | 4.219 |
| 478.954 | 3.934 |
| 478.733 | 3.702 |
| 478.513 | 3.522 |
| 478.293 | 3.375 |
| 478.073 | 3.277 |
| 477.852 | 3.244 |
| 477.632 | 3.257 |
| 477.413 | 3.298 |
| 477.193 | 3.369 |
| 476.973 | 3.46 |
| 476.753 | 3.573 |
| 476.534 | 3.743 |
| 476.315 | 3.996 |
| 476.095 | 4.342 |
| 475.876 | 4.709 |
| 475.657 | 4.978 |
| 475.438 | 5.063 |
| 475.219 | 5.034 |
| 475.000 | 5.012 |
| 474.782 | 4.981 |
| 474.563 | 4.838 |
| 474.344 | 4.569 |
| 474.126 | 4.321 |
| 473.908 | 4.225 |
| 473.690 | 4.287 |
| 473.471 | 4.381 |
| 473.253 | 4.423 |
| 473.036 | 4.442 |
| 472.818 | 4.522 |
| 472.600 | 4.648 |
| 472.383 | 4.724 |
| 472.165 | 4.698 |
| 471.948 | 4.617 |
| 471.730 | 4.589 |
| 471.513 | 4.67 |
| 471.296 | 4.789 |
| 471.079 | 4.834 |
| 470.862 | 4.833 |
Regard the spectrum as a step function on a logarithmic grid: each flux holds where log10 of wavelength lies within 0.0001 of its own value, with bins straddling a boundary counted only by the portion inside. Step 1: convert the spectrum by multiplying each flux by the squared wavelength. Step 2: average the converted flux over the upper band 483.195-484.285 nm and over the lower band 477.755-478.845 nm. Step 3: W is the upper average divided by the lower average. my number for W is 1.27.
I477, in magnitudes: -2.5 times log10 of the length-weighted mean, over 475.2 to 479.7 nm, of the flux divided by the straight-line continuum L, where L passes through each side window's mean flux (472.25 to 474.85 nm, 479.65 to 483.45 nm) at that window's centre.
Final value 0.10 mag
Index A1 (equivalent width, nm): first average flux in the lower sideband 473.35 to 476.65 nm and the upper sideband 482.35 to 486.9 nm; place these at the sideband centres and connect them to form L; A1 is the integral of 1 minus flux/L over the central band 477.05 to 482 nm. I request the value 0.59 nm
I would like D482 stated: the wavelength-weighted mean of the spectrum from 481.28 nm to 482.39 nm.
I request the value 3.93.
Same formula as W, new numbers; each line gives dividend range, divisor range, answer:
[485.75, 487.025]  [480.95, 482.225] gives 1.17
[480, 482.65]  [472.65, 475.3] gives 0.91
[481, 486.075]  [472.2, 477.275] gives 0.97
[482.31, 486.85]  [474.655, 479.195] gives 1.10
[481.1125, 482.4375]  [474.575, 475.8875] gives 0.81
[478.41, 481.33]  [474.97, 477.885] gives 1.03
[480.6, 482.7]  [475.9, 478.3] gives 1.12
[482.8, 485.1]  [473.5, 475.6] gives 0.92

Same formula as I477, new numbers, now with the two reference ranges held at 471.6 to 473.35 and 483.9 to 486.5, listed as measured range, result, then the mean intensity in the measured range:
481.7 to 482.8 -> 0.109 mag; 3.95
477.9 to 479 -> 0.255 mag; 3.52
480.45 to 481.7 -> 0.101 mag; 4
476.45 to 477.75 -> 0.286 mag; 3.44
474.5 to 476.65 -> -0.034 mag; 4.66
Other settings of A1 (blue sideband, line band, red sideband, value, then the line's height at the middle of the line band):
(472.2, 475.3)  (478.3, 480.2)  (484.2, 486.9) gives 0.138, 4.47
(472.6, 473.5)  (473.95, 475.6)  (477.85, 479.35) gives -0.231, 4.23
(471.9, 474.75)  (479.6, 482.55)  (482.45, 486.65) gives 0.153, 4.34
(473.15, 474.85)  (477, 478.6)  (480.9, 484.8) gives 0.358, 4.3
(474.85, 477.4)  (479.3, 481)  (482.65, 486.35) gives -0.034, 4.26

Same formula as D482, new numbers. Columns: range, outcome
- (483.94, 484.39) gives 4.17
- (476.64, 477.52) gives 3.43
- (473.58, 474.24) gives 4.28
